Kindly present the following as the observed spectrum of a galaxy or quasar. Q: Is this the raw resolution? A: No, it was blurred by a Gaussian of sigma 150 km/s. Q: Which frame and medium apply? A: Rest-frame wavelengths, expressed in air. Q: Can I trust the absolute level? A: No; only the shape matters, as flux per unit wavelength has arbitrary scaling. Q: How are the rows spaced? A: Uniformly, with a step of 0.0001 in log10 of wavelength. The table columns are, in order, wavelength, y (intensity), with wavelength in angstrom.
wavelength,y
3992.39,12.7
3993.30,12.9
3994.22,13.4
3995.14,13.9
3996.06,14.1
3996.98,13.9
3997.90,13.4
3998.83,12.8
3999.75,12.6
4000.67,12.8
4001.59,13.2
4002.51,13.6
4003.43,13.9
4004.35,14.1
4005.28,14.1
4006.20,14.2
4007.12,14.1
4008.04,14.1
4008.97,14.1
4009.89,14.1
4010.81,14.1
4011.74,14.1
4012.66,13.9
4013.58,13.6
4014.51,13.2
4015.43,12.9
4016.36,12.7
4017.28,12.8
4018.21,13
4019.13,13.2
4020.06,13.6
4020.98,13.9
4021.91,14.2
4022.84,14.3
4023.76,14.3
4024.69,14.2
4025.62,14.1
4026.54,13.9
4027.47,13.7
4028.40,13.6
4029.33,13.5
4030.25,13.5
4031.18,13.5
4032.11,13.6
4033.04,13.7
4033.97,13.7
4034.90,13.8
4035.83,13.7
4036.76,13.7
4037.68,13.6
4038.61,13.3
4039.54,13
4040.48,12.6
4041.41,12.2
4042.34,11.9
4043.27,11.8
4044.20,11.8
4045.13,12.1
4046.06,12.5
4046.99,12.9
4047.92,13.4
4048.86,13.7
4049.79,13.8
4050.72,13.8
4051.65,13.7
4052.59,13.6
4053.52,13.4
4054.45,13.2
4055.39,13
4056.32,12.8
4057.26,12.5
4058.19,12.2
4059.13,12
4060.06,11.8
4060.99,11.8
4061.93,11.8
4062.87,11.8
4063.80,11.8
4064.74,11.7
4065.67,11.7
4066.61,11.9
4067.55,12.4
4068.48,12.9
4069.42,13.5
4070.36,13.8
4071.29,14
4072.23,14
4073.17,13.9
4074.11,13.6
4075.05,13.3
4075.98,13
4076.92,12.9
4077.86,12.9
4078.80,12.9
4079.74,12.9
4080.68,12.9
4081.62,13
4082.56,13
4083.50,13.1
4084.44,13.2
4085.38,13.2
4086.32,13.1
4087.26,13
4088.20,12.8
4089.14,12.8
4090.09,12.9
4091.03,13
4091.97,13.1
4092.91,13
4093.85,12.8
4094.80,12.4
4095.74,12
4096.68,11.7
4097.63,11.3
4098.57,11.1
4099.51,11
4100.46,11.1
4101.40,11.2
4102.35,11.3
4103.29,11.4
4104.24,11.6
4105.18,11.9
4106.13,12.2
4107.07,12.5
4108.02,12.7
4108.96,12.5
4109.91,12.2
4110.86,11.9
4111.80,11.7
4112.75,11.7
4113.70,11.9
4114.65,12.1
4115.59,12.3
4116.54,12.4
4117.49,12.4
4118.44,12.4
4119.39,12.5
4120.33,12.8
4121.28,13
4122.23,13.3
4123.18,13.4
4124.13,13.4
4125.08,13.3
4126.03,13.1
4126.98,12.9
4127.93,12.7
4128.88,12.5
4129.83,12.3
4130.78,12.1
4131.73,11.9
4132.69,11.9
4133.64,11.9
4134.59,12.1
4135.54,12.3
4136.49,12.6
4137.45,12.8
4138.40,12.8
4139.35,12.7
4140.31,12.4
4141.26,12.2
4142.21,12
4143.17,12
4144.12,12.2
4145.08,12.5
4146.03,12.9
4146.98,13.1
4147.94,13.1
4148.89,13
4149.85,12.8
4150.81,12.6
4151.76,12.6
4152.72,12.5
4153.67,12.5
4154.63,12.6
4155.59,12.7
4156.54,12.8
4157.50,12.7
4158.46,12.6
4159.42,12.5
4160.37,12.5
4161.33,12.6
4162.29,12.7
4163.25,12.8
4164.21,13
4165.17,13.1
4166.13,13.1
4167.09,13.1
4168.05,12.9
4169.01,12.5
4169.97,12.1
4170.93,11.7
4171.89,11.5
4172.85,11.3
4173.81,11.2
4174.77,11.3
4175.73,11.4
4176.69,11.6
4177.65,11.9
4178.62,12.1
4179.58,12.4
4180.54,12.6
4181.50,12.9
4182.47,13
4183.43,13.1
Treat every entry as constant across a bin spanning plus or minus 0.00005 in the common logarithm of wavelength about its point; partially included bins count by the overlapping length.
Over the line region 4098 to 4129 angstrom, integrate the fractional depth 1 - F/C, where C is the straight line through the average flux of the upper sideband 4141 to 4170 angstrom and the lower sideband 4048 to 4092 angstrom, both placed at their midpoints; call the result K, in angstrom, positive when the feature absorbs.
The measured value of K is 1.3 angstrom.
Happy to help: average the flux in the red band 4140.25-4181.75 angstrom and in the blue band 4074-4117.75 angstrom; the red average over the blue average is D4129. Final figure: 1.00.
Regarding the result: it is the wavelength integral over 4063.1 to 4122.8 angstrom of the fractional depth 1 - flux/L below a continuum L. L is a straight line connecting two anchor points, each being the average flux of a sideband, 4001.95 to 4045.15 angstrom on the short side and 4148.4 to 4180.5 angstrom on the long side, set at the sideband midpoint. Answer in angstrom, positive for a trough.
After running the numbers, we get 2.06 angstrom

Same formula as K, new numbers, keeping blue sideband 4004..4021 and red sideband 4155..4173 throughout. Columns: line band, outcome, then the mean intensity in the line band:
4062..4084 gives 0.6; 12.9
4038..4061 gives 1.1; 12.8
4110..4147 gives 1.0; 12.5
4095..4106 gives 1.3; 11.5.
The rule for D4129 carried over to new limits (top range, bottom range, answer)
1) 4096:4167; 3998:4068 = 0.94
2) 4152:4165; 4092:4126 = 1.04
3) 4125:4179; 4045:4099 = 0.97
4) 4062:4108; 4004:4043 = 0.92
